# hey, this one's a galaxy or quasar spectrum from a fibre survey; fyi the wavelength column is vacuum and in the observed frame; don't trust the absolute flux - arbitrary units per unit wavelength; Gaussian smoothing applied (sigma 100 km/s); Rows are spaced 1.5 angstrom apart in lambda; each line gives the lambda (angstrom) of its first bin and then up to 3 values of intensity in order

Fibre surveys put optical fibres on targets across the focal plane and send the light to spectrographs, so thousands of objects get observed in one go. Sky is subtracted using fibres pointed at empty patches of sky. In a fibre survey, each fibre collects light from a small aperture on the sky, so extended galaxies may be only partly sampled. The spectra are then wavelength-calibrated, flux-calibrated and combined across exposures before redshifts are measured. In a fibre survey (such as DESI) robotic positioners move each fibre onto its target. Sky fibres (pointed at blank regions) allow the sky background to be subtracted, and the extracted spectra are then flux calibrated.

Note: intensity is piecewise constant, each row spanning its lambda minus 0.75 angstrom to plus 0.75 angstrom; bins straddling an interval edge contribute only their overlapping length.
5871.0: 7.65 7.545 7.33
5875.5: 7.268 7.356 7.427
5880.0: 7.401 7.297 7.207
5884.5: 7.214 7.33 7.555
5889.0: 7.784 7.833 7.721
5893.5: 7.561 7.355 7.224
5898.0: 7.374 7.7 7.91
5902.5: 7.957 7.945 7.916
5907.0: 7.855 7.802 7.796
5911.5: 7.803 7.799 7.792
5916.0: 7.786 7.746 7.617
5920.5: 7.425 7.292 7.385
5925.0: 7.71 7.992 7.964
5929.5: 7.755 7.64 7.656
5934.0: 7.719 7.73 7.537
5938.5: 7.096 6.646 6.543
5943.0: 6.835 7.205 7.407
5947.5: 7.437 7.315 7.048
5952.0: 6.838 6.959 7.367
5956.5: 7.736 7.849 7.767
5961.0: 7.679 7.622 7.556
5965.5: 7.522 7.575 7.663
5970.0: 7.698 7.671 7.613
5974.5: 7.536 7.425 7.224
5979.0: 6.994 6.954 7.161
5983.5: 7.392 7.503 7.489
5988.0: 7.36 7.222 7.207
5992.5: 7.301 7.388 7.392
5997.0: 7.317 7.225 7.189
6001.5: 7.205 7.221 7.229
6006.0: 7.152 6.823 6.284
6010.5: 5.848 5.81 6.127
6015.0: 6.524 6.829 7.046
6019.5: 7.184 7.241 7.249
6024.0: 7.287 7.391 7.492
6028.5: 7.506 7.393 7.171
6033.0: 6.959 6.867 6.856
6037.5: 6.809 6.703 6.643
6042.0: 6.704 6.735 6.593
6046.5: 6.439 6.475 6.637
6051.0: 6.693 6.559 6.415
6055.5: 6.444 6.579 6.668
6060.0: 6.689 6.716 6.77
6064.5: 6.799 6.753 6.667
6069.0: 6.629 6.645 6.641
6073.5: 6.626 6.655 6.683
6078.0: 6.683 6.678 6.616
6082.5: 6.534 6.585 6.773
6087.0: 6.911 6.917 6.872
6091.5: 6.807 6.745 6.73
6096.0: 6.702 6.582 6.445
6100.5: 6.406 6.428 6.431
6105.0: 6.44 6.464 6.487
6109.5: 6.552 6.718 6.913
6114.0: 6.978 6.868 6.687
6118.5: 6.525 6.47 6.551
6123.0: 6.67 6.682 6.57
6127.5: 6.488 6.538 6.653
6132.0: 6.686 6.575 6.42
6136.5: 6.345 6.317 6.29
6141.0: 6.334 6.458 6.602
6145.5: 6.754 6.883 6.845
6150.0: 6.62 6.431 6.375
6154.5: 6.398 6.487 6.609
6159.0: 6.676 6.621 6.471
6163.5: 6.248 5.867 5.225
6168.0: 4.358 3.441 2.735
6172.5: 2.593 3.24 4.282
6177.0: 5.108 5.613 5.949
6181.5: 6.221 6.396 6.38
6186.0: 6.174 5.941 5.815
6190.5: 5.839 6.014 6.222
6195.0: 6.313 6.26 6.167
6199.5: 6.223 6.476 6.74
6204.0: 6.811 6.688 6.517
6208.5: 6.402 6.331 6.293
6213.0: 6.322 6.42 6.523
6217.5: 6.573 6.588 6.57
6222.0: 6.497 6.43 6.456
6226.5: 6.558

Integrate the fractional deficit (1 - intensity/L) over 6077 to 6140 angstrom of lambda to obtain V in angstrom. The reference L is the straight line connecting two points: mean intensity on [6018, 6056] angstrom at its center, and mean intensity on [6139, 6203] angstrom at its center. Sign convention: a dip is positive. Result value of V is -2.61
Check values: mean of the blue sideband 6.9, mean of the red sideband 5.87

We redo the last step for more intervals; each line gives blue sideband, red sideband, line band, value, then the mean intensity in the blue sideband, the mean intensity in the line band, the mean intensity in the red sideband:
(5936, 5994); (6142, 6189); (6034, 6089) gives -0.8 angstrom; 7.34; 6.67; 5.74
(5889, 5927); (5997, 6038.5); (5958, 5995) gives -1.1 angstrom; 7.69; 7.45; 6.96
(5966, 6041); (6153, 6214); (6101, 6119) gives -0.8 angstrom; 7.13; 6.62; 5.82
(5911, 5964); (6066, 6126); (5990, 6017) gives 0.9 angstrom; 7.48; 6.9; 6.65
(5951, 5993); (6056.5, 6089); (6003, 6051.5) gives 1.2 angstrom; 7.42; 6.84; 6.69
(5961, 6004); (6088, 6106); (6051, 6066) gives 0.5 angstrom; 7.38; 6.64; 6.62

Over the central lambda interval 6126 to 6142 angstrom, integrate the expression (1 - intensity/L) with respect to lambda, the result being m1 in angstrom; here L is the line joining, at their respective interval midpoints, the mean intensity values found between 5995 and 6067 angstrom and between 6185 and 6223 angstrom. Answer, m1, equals 0.2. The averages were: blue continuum 6.84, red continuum 6.35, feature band 6.47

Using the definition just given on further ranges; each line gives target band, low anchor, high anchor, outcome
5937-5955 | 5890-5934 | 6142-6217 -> 1.0 angstrom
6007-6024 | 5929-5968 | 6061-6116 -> 0.9 angstrom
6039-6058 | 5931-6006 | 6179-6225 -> 1.1 angstrom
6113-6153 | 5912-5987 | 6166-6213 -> -3.3 angstrom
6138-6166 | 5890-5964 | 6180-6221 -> 0.3 angstrom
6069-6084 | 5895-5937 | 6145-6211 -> -0.1 angstrom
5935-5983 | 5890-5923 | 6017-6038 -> 0.7 angstrom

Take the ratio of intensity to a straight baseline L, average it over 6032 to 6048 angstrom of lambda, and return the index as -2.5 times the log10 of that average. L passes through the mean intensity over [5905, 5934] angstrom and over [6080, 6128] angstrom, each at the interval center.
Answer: 0.05 mag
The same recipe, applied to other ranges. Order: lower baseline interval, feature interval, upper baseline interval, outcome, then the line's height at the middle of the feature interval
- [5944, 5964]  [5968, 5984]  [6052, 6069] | -0.02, 7.25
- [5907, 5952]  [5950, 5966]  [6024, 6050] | -0.02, 7.34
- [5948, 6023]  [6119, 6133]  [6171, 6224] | -0.03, 6.39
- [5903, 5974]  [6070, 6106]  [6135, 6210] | -0.02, 6.53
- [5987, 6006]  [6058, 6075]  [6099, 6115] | 0.02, 6.83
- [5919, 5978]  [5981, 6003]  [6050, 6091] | -0.02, 7.18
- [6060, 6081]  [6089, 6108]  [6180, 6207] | 0.00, 6.59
